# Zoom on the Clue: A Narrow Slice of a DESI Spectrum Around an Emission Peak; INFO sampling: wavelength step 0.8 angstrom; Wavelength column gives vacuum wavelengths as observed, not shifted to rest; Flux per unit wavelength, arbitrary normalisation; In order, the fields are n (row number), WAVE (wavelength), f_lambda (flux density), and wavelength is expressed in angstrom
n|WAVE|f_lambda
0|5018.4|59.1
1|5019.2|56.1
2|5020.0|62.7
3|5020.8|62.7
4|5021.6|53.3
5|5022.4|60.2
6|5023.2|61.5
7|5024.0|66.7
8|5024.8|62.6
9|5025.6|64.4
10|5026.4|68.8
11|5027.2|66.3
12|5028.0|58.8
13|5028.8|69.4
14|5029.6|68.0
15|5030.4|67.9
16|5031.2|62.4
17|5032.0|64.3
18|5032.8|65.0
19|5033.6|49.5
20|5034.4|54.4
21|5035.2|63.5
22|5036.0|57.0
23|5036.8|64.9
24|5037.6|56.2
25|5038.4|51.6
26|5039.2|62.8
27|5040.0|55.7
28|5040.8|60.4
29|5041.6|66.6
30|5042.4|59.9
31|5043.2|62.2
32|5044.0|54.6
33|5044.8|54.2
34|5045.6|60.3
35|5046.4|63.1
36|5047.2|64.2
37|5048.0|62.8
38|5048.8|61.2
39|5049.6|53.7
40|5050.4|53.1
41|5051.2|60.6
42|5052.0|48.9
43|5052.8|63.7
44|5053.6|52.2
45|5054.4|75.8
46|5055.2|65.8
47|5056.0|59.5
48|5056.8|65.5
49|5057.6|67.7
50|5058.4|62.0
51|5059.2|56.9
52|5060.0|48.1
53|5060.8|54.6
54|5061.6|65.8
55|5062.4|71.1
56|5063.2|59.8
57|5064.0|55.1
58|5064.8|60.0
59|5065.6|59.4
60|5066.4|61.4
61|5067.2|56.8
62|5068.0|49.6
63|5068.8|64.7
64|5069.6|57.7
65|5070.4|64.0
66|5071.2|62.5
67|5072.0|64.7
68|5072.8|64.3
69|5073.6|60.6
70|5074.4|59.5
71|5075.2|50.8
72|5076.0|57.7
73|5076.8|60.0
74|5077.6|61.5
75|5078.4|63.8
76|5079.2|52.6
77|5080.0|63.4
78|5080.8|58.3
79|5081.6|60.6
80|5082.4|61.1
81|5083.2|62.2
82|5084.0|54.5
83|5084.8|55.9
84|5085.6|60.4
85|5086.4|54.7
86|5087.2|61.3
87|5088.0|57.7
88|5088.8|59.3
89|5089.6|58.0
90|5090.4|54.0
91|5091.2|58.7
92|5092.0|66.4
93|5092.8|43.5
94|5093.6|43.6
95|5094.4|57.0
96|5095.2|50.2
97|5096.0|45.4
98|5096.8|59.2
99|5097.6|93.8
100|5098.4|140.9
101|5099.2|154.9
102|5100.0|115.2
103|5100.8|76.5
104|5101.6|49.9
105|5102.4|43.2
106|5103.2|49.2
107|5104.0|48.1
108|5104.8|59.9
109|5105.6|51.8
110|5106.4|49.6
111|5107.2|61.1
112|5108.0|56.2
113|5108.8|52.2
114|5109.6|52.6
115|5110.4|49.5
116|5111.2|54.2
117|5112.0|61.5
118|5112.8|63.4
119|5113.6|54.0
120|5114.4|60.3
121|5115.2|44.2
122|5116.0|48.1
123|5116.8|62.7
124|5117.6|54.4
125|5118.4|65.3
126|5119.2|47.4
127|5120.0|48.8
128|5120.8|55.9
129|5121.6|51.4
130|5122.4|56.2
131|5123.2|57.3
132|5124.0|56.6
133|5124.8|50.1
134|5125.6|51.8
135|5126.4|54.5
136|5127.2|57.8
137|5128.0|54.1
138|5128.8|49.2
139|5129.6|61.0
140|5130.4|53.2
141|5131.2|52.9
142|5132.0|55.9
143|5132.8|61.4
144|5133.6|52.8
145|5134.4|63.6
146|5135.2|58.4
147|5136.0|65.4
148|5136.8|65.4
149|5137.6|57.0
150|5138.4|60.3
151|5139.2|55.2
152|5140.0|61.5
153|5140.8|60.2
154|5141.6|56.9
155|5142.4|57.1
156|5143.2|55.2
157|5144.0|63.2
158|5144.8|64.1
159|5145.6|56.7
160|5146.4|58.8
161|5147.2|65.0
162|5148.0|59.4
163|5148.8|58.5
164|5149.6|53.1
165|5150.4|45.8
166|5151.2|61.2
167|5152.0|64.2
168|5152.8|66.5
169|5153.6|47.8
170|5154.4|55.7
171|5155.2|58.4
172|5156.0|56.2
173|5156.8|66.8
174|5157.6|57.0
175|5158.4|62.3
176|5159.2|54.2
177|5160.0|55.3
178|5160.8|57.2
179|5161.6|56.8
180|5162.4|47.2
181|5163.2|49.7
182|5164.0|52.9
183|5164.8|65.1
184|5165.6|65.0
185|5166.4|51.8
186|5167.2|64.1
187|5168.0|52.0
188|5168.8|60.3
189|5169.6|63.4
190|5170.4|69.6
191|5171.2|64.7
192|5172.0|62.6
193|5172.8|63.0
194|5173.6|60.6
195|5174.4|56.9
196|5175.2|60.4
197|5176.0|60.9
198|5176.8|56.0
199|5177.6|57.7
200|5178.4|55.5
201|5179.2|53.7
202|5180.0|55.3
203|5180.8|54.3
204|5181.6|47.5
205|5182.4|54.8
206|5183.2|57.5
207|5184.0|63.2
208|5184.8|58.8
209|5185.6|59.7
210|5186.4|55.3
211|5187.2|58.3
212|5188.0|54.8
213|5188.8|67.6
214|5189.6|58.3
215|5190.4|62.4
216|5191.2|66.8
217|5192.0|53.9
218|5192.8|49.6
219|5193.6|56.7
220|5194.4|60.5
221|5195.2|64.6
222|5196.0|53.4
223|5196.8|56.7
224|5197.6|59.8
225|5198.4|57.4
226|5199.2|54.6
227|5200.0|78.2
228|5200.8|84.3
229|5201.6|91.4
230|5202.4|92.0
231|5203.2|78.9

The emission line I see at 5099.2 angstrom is H-beta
